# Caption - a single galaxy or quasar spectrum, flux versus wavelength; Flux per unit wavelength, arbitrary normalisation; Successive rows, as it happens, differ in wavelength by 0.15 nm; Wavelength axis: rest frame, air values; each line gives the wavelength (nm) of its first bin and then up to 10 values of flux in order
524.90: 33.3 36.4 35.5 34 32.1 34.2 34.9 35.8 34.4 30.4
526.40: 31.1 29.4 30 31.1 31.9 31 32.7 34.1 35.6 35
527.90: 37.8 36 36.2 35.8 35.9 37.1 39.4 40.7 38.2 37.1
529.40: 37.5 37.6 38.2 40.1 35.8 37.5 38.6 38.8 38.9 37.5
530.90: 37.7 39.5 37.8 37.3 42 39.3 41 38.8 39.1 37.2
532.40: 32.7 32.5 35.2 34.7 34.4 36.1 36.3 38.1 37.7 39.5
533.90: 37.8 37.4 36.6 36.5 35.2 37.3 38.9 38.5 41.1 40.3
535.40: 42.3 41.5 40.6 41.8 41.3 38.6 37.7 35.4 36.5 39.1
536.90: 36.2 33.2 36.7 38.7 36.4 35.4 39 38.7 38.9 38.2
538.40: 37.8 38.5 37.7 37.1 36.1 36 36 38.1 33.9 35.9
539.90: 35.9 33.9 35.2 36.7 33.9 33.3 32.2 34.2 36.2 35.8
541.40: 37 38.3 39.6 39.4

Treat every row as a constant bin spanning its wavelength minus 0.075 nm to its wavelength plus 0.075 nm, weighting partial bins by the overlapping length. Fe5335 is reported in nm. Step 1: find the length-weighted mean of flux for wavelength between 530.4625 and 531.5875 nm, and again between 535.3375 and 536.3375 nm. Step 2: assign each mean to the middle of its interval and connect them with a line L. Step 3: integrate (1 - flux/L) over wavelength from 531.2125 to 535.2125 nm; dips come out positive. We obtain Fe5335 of 0.22 nm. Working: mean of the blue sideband 38.7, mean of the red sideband 40.6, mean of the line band 37.4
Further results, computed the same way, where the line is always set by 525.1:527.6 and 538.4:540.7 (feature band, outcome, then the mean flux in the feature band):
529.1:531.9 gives -0.39 nm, 38.5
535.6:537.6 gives -0.15 nm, 37.9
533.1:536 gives -0.33 nm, 38.7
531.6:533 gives -0.10 nm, 36.6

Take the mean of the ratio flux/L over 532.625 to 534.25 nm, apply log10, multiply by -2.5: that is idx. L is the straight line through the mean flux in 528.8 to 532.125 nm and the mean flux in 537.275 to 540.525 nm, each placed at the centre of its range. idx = 0.04 mag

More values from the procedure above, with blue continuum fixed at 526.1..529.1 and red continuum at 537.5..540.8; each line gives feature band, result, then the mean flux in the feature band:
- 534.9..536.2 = -0.142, 40.7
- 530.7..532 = -0.117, 39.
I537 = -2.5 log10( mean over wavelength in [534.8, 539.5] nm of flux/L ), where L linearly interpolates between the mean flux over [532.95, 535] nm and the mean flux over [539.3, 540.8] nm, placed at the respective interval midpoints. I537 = -0.06 mag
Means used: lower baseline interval 37.2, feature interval 38.2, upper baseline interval 35.1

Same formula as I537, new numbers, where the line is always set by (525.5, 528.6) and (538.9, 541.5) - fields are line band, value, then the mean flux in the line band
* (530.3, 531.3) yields -0.126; 38.4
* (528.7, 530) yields -0.134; 38.4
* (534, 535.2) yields -0.093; 37.7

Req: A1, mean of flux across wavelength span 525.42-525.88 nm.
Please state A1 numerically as 33.8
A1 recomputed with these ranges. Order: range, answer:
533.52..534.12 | 38.1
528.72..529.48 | 38.6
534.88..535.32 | 40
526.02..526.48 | 32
